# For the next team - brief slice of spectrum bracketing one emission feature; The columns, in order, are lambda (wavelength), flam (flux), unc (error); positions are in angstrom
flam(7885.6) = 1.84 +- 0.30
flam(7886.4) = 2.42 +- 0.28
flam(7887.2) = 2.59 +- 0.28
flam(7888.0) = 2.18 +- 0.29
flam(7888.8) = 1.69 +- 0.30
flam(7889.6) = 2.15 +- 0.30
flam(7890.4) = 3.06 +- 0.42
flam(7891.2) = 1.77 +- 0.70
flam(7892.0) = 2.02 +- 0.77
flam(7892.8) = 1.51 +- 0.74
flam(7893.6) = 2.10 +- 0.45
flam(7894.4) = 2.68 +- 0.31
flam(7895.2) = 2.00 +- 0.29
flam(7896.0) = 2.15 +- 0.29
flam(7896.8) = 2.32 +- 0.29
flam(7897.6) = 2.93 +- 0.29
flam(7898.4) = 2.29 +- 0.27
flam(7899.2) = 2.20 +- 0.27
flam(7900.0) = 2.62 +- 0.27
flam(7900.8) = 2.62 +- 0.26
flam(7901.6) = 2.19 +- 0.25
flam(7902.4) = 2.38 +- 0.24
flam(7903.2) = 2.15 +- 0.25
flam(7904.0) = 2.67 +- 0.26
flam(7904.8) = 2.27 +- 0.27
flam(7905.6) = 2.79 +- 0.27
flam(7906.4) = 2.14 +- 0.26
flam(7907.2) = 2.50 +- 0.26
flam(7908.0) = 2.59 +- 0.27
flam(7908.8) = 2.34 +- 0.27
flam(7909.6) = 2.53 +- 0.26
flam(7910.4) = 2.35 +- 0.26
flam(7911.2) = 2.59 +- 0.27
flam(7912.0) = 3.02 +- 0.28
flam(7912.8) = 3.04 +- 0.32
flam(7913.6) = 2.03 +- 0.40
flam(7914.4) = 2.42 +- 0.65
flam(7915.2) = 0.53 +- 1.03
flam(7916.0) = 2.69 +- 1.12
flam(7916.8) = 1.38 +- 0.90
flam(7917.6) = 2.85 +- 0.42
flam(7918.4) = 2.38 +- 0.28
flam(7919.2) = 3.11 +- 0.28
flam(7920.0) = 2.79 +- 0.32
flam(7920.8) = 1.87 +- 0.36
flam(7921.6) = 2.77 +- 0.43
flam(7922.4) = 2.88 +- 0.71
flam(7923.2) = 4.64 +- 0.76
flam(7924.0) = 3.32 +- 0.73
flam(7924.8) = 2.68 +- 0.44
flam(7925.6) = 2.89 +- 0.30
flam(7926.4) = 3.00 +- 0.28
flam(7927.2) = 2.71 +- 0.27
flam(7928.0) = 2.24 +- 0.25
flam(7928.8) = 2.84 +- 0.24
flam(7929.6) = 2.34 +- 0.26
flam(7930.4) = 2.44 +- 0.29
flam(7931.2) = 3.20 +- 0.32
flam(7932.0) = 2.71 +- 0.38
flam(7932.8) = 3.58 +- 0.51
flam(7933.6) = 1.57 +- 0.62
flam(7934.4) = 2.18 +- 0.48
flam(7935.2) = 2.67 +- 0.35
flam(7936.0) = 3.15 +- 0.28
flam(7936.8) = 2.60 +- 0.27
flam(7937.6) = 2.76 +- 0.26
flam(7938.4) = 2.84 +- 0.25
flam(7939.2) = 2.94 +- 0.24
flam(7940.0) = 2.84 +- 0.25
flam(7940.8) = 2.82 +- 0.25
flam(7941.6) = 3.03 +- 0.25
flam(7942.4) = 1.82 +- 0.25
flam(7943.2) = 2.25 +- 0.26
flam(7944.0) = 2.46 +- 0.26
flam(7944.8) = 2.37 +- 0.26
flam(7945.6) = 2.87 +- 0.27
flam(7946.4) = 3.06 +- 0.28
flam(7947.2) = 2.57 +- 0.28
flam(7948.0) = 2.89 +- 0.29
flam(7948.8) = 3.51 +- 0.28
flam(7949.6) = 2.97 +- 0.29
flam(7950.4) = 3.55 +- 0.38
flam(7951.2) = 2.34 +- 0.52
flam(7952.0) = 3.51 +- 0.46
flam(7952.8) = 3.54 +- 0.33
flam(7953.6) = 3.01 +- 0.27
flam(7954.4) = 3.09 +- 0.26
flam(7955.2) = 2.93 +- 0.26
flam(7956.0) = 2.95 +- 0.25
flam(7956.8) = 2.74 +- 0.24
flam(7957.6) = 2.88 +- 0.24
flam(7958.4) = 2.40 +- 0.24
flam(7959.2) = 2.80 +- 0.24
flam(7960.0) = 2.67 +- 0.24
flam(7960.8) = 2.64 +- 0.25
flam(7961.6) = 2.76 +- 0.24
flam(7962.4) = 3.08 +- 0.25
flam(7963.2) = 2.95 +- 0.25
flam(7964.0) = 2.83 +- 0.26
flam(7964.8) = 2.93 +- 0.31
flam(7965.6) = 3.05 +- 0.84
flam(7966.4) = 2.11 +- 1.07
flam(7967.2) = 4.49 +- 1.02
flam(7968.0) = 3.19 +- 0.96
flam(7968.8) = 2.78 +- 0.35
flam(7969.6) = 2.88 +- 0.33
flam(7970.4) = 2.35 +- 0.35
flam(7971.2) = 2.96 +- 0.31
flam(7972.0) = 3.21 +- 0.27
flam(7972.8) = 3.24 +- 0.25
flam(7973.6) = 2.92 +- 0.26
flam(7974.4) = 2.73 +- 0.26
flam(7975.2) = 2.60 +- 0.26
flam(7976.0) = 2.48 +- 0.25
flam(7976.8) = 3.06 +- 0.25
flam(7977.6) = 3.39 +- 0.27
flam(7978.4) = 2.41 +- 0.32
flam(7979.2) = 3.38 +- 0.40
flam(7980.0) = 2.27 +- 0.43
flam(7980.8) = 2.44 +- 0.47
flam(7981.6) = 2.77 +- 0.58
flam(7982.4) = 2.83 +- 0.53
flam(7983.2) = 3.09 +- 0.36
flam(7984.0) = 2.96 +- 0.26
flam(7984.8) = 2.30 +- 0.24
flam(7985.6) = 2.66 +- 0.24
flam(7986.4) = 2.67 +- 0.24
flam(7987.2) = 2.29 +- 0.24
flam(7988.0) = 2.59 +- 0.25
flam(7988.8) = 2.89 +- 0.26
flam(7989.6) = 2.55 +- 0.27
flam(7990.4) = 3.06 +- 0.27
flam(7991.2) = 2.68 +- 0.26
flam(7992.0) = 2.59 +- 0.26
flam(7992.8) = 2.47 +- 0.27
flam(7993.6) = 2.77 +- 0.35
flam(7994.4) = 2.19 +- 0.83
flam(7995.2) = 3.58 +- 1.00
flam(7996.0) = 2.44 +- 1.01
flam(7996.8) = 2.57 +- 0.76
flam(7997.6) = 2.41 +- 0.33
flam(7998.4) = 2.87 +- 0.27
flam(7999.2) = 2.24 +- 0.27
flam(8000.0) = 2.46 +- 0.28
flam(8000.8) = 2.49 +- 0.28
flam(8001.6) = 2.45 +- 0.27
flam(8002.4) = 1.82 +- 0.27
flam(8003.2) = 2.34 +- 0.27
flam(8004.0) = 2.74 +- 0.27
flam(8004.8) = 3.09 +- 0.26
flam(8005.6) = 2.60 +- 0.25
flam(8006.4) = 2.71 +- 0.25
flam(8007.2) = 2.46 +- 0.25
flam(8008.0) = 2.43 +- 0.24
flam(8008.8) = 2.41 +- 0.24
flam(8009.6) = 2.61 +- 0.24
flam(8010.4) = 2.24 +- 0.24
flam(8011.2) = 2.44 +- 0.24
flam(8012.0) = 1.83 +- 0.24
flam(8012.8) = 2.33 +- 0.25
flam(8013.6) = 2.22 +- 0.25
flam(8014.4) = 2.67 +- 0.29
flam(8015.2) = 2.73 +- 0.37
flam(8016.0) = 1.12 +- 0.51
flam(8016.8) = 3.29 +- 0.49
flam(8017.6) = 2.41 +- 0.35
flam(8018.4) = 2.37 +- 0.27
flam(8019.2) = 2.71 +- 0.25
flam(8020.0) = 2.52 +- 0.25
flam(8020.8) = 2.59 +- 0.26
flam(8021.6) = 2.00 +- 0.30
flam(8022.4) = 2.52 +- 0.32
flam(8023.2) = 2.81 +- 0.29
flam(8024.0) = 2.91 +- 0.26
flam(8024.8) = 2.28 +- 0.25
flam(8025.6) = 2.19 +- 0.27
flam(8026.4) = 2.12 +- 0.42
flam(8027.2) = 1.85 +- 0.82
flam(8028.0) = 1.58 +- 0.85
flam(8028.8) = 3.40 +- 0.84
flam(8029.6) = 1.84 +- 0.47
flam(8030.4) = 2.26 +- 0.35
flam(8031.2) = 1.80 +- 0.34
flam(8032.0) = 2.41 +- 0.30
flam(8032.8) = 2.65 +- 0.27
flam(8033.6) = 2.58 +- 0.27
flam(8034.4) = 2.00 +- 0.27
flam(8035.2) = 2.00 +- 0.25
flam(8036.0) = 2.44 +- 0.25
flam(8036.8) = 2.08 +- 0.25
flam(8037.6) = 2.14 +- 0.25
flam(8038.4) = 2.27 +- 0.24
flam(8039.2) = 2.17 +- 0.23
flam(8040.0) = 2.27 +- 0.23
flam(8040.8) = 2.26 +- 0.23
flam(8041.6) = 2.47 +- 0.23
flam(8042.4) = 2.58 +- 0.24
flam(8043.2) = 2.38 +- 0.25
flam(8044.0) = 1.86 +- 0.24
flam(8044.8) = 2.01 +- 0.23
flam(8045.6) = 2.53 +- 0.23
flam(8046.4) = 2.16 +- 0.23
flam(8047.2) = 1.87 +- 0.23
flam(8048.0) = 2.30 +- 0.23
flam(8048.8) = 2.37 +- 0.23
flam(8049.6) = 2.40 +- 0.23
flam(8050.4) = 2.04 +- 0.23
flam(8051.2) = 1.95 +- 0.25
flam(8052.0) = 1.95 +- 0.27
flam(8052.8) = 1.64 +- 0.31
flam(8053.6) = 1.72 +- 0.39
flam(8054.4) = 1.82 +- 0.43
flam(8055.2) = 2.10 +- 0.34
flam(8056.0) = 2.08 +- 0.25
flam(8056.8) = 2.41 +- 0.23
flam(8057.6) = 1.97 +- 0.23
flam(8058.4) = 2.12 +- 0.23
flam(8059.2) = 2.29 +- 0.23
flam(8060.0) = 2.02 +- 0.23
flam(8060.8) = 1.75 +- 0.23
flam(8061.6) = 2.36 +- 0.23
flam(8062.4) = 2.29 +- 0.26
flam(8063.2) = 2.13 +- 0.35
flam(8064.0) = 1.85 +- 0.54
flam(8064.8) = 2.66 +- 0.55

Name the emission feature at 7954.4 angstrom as Mg II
